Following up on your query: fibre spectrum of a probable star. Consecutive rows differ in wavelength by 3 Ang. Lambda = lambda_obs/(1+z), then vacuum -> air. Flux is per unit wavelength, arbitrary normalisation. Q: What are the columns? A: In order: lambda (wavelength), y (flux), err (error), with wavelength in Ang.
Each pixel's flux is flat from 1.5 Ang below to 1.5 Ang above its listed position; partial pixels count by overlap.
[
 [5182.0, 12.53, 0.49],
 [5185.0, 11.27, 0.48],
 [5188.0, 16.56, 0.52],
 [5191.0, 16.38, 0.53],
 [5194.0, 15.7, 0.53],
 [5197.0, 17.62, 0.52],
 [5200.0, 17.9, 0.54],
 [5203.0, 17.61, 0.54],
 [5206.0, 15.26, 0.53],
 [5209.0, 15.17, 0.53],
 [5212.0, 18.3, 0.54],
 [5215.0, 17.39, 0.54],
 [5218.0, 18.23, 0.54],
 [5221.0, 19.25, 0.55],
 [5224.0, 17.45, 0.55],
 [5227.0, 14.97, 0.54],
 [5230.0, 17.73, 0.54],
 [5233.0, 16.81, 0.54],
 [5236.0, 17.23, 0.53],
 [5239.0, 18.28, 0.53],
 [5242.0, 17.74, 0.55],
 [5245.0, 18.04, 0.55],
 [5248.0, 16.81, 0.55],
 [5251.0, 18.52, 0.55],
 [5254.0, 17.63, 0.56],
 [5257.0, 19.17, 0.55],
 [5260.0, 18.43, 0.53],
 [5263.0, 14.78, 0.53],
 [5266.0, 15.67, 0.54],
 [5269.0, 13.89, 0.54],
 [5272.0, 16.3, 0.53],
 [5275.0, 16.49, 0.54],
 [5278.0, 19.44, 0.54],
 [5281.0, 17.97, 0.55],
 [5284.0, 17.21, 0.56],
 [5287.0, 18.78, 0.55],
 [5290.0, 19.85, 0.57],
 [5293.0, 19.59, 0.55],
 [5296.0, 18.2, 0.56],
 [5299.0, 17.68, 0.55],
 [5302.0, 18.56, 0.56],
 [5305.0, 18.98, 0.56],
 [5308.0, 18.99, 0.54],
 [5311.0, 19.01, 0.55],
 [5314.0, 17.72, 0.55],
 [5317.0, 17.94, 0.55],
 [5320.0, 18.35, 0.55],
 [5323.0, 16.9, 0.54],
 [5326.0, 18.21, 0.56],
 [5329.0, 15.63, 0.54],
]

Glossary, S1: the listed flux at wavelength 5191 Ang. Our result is 16.38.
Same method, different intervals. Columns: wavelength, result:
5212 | 18.3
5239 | 18.28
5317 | 17.94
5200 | 17.9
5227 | 14.97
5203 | 17.61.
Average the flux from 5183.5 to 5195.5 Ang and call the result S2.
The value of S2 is 15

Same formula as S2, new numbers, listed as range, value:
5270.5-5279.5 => 17.4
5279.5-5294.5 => 18.7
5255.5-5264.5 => 17.5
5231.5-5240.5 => 17.4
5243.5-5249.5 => 17.4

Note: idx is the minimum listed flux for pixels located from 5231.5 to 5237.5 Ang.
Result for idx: 16.81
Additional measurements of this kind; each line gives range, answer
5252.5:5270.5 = 13.89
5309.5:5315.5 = 17.72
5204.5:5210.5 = 15.17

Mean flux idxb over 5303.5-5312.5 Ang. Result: 19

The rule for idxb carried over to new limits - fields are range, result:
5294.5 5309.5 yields 18.5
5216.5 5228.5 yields 17.5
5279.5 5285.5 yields 17.6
